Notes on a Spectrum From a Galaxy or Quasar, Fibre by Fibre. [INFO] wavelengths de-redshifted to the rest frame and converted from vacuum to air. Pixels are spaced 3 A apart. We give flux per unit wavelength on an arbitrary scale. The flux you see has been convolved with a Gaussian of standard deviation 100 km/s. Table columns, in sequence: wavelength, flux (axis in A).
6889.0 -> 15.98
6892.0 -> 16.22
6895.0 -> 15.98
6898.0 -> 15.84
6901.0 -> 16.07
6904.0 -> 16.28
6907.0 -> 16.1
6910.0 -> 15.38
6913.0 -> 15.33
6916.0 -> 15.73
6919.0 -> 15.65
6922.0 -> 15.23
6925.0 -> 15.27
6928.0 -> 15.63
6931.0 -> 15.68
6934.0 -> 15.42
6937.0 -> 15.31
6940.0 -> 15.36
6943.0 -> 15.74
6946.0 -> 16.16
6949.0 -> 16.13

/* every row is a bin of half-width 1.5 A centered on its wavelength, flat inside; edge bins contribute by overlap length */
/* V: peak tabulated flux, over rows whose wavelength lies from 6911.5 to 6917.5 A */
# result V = 15.73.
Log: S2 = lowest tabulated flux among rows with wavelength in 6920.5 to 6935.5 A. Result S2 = 15.23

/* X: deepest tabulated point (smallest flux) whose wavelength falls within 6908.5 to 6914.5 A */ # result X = 15.33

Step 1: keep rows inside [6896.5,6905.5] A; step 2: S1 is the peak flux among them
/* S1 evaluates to 16.28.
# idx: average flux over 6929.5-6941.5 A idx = 15.4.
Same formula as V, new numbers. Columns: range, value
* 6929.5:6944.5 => 15.74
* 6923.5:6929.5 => 15.63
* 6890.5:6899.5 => 16.22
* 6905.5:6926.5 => 16.1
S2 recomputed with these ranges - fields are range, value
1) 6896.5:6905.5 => 15.84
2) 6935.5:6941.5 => 15.31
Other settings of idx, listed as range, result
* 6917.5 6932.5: 15.5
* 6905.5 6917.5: 15.6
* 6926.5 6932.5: 15.7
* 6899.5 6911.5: 16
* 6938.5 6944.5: 15.5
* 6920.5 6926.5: 15.2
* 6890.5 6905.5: 16.1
